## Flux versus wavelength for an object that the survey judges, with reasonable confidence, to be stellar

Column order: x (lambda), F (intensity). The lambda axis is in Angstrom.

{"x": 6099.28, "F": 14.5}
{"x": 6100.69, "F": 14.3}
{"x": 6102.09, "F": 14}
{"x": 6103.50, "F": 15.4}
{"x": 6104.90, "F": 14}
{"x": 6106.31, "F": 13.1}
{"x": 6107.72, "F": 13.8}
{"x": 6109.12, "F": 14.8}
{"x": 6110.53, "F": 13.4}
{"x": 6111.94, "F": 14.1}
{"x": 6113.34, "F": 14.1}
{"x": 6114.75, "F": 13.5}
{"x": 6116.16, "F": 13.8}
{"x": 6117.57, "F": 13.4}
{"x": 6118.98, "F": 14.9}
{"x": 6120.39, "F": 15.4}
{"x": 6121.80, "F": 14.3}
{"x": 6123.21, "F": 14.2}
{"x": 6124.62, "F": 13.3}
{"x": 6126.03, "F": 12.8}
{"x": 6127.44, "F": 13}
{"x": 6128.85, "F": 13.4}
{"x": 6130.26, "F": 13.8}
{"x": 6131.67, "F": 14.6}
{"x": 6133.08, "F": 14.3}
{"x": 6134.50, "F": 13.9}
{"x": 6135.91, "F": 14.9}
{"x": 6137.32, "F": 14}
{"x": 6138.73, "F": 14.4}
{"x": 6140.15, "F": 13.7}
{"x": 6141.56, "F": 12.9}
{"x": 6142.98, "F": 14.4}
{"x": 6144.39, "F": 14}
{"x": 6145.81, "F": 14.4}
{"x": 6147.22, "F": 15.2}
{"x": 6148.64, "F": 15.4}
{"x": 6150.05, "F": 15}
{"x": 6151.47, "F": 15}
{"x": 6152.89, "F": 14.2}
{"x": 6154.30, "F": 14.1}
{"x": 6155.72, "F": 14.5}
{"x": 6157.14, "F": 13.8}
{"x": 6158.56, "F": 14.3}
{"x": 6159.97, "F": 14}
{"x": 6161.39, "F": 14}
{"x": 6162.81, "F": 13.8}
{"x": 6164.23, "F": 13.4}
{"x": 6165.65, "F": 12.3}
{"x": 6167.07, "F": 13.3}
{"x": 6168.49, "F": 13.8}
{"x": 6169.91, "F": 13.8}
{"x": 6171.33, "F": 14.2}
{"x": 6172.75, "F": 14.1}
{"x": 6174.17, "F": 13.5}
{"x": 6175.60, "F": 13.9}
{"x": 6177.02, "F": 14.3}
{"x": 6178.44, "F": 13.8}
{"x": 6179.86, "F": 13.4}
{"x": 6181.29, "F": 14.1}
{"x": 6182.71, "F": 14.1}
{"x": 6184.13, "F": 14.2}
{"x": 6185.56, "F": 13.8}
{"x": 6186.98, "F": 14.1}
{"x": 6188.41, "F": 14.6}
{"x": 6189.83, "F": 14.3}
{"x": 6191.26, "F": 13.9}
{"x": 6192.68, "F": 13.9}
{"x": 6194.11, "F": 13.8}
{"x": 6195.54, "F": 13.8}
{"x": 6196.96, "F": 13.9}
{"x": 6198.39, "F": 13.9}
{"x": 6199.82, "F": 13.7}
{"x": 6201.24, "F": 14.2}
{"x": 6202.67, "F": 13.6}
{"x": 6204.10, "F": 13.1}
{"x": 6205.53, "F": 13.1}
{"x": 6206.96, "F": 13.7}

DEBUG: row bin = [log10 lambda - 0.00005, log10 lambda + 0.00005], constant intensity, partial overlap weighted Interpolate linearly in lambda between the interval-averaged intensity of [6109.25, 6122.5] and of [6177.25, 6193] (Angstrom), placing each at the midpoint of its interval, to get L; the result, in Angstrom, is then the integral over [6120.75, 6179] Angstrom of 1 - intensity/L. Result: 0.29 Angstrom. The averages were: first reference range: 14.1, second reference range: 14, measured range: 14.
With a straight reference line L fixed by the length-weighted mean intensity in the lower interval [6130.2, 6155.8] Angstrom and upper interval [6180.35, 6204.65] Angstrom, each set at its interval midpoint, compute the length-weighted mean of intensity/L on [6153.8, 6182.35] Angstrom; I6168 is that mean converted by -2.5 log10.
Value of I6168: 0.03 mag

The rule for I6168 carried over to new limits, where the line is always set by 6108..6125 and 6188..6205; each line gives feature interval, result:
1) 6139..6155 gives -0.03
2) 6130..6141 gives -0.01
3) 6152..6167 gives 0.01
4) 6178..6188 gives 0.00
